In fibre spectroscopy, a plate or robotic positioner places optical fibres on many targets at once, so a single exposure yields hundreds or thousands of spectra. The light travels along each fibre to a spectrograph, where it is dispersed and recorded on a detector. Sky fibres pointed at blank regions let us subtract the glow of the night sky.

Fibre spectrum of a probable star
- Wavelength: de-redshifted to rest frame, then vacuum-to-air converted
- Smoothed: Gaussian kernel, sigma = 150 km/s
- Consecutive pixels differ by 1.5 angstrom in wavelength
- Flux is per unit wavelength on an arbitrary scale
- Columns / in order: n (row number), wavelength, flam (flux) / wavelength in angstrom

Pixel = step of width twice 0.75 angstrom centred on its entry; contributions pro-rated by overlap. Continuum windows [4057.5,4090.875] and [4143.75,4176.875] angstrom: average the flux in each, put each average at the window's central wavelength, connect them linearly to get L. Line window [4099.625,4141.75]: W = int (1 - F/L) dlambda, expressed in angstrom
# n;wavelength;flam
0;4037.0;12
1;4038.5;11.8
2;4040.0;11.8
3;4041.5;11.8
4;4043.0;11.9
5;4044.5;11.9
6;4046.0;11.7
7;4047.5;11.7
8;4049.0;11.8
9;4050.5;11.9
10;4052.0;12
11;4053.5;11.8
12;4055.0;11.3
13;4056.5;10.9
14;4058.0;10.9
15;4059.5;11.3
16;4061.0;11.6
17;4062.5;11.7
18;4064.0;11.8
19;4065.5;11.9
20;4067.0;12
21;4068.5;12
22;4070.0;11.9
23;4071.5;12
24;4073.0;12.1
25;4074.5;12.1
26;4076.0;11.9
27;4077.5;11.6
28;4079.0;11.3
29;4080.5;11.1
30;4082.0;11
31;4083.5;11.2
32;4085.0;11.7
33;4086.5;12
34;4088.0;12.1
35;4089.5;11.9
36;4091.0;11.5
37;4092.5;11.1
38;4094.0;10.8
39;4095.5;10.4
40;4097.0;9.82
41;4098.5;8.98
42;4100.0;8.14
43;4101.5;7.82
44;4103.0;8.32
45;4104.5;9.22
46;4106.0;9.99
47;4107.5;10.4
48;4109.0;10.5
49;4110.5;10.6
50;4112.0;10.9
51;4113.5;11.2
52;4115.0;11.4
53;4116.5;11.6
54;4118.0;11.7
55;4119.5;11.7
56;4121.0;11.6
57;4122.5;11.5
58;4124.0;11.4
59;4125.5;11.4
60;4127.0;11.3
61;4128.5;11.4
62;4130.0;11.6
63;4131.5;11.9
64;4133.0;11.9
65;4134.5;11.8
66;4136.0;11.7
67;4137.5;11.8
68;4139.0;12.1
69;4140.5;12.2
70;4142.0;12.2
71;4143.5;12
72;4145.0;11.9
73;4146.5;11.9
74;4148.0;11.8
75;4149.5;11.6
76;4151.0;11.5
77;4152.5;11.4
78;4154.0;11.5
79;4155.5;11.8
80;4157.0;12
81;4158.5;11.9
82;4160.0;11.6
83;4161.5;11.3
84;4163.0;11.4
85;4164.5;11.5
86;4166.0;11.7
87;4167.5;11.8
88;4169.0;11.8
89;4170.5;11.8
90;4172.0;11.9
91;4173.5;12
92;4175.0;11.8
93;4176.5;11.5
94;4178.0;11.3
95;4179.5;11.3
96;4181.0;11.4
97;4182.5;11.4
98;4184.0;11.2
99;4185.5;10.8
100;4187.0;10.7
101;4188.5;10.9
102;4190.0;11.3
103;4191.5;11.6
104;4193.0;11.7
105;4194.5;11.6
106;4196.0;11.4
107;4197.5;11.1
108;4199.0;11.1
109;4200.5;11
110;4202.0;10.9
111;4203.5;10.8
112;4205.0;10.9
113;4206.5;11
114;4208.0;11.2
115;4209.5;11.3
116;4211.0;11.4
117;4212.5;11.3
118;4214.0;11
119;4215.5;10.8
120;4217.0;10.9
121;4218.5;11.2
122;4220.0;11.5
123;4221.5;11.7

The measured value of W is 2.49 angstrom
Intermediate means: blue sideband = 11.7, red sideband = 11.7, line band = 11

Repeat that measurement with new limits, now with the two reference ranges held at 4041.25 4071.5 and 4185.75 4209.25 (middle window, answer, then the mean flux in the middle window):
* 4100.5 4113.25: 1.9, 9.75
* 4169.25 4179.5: -0.4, 11.7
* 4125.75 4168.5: -1.5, 11.7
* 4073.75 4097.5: 0.5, 11.4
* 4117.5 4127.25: -0.1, 11.5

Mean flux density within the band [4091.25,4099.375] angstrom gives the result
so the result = 10.3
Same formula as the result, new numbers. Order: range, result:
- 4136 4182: 11.7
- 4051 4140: 11.2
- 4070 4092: 11.7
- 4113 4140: 11.6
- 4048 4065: 11.6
